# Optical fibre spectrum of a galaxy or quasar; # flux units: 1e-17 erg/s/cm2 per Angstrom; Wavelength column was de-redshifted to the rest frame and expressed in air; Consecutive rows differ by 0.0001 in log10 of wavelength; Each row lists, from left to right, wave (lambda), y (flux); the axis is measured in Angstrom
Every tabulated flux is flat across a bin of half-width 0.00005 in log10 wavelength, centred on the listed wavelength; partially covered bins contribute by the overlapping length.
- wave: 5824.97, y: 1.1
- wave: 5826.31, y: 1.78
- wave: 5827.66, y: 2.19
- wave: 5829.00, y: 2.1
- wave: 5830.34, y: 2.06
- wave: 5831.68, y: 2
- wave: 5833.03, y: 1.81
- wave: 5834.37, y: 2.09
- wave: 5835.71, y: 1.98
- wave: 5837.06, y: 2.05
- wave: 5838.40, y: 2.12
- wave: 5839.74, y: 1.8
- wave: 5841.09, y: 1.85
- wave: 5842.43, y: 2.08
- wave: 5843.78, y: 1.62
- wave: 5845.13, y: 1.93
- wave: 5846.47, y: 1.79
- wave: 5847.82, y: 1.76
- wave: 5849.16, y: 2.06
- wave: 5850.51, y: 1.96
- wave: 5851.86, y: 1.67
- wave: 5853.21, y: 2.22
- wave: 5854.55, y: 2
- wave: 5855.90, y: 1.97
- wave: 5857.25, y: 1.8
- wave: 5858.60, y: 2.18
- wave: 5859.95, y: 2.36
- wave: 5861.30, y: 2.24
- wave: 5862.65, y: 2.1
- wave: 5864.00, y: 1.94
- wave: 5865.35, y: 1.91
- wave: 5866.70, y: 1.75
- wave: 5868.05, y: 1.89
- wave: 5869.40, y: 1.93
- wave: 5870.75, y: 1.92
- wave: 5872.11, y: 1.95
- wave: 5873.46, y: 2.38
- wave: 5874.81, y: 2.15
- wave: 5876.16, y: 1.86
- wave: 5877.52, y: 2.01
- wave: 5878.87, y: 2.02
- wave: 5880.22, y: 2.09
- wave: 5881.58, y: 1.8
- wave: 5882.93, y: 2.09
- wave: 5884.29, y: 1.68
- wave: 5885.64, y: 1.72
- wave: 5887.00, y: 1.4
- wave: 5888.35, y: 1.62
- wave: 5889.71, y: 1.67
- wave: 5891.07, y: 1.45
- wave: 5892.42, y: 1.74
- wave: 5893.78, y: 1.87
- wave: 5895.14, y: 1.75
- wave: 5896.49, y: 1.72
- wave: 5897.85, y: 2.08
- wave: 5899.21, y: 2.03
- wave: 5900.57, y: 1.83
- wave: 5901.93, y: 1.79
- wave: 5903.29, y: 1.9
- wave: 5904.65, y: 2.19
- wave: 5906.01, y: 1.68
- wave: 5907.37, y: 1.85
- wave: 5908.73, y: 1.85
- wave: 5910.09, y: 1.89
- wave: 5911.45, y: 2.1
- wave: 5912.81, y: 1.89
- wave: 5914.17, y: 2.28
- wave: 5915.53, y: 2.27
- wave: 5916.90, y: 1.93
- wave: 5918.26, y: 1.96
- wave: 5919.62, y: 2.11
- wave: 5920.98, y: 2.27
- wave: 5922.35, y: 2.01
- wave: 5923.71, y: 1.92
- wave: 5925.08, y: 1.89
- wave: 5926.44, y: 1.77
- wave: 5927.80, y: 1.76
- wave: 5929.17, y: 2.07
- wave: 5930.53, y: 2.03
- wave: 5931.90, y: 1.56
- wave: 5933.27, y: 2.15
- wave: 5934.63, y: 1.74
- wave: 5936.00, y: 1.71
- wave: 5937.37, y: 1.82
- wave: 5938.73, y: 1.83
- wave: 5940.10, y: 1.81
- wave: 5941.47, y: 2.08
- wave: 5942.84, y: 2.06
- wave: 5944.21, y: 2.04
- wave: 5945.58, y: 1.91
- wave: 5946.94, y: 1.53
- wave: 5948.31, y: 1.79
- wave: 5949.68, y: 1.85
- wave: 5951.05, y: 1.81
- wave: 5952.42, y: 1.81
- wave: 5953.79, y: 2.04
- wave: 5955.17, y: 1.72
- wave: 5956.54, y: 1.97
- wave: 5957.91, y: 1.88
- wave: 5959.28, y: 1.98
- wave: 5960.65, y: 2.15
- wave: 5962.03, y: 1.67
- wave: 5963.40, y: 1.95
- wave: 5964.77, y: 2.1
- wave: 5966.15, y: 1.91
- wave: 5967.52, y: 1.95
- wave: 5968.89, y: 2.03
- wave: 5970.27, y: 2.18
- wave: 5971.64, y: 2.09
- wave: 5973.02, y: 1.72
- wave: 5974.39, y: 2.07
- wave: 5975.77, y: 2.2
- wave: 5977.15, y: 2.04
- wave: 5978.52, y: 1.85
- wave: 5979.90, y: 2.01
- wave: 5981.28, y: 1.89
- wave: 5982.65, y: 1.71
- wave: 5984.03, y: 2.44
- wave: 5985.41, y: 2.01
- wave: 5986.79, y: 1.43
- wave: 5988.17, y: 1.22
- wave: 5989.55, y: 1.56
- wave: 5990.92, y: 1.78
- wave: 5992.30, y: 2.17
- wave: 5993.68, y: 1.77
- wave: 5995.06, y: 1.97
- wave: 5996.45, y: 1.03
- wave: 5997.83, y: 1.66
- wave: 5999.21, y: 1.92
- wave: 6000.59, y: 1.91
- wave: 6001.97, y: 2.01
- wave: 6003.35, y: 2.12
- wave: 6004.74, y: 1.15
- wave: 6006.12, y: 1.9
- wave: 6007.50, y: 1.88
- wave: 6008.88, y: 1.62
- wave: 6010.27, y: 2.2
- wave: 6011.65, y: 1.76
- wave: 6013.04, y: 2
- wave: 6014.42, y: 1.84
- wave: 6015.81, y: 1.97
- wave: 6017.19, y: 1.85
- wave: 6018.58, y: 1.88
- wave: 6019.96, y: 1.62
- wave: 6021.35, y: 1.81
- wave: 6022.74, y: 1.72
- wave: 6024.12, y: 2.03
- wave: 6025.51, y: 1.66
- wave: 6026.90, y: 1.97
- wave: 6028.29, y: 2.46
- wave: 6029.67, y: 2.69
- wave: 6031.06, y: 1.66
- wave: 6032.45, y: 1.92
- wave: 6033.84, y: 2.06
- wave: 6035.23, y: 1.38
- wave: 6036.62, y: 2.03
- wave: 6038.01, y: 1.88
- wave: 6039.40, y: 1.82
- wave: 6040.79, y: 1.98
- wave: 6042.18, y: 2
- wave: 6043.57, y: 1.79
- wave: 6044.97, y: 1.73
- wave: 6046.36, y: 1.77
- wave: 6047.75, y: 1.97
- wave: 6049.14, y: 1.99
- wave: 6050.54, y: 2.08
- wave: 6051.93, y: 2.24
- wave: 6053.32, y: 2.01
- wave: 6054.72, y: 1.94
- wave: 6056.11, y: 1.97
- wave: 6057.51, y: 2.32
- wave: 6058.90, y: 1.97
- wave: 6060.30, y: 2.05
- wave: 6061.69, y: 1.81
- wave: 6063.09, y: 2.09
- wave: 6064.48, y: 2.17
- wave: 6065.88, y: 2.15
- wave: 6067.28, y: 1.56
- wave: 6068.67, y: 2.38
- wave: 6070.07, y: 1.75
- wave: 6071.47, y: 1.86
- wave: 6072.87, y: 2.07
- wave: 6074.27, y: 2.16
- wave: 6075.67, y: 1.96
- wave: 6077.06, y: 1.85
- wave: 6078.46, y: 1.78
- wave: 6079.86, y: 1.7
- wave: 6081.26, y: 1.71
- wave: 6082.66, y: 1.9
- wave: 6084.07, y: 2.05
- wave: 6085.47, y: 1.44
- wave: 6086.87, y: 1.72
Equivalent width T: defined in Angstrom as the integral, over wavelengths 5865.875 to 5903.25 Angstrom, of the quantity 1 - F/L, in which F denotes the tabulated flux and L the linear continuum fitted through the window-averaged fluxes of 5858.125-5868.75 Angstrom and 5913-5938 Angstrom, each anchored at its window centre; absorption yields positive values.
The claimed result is 2.9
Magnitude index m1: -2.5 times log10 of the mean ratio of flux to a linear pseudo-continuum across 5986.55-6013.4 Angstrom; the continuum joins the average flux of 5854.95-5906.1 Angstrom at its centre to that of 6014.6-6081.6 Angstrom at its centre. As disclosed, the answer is 0.105 mag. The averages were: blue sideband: 1.91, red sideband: 1.94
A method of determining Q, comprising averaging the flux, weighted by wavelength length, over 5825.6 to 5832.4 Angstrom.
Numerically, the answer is 2.02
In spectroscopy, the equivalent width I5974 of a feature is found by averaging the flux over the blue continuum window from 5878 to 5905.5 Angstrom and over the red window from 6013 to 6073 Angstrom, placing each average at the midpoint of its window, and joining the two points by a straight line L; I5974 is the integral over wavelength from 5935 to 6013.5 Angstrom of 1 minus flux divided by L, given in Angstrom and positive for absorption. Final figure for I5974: 0.90 Angstrom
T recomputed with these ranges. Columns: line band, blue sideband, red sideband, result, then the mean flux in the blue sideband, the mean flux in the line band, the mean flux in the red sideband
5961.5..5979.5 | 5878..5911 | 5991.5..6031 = -1.24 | 1.82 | 1.99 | 1.87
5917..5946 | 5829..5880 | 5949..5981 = 0.50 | 1.98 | 1.93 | 1.95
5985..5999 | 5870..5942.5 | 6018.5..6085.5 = 1.92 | 1.91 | 1.66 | 1.94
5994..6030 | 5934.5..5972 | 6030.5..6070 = 1.38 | 1.91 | 1.86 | 1.95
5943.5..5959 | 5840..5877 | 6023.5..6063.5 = 0.93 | 1.97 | 1.85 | 1.97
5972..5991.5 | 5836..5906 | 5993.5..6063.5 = 0.48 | 1.91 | 1.86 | 1.9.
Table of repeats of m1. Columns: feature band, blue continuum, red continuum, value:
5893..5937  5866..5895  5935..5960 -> -0.04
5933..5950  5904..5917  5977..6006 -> 0.03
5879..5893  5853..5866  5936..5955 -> 0.16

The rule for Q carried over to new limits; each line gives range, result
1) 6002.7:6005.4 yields 1.63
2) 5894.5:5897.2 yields 1.74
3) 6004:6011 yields 1.75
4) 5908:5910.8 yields 1.87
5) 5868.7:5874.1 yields 2.04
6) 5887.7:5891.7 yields 1.58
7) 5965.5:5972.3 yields 2.03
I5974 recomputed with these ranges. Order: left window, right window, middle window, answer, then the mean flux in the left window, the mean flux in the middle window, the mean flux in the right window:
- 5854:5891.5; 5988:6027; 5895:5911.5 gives 0.0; 1.93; 1.89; 1.8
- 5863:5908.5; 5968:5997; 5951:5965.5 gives -0.4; 1.87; 1.92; 1.87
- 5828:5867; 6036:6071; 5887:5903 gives 1.7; 1.98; 1.76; 1.98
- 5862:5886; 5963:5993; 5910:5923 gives -0.9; 1.96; 2.08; 1.92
